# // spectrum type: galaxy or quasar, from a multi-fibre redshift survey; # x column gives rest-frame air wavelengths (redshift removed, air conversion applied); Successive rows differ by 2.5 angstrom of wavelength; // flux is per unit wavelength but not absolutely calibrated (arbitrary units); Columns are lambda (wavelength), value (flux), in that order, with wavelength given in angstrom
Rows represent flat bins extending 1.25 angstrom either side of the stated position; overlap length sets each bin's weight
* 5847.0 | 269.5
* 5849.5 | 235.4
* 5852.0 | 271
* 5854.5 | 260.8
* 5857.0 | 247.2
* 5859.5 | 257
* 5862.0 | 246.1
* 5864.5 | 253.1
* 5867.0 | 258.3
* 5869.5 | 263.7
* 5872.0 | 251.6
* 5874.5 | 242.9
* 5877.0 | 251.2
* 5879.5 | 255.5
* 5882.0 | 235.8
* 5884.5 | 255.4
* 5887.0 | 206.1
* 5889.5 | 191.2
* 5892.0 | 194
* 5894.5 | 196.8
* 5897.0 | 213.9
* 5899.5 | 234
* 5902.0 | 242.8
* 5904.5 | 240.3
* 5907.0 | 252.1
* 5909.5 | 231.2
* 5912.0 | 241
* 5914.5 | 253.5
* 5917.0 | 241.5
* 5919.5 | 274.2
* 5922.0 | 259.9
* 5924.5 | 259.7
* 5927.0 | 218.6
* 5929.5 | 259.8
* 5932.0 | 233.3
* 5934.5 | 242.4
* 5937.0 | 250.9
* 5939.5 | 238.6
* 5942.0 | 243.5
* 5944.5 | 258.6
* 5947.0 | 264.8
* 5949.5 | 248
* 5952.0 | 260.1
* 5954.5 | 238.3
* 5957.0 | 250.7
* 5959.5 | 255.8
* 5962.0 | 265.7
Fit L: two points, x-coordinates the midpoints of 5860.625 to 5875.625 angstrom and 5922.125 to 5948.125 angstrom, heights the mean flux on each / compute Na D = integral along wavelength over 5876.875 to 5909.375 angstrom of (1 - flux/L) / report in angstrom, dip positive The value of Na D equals 2.99 angstrom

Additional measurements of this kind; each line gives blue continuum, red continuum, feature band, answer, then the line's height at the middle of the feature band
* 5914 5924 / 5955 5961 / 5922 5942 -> 0.9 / 256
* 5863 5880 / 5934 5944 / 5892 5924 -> 1.3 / 249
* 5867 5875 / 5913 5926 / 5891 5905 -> 2.0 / 256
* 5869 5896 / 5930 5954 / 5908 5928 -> -0.5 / 241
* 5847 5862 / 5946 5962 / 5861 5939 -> 4.3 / 254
